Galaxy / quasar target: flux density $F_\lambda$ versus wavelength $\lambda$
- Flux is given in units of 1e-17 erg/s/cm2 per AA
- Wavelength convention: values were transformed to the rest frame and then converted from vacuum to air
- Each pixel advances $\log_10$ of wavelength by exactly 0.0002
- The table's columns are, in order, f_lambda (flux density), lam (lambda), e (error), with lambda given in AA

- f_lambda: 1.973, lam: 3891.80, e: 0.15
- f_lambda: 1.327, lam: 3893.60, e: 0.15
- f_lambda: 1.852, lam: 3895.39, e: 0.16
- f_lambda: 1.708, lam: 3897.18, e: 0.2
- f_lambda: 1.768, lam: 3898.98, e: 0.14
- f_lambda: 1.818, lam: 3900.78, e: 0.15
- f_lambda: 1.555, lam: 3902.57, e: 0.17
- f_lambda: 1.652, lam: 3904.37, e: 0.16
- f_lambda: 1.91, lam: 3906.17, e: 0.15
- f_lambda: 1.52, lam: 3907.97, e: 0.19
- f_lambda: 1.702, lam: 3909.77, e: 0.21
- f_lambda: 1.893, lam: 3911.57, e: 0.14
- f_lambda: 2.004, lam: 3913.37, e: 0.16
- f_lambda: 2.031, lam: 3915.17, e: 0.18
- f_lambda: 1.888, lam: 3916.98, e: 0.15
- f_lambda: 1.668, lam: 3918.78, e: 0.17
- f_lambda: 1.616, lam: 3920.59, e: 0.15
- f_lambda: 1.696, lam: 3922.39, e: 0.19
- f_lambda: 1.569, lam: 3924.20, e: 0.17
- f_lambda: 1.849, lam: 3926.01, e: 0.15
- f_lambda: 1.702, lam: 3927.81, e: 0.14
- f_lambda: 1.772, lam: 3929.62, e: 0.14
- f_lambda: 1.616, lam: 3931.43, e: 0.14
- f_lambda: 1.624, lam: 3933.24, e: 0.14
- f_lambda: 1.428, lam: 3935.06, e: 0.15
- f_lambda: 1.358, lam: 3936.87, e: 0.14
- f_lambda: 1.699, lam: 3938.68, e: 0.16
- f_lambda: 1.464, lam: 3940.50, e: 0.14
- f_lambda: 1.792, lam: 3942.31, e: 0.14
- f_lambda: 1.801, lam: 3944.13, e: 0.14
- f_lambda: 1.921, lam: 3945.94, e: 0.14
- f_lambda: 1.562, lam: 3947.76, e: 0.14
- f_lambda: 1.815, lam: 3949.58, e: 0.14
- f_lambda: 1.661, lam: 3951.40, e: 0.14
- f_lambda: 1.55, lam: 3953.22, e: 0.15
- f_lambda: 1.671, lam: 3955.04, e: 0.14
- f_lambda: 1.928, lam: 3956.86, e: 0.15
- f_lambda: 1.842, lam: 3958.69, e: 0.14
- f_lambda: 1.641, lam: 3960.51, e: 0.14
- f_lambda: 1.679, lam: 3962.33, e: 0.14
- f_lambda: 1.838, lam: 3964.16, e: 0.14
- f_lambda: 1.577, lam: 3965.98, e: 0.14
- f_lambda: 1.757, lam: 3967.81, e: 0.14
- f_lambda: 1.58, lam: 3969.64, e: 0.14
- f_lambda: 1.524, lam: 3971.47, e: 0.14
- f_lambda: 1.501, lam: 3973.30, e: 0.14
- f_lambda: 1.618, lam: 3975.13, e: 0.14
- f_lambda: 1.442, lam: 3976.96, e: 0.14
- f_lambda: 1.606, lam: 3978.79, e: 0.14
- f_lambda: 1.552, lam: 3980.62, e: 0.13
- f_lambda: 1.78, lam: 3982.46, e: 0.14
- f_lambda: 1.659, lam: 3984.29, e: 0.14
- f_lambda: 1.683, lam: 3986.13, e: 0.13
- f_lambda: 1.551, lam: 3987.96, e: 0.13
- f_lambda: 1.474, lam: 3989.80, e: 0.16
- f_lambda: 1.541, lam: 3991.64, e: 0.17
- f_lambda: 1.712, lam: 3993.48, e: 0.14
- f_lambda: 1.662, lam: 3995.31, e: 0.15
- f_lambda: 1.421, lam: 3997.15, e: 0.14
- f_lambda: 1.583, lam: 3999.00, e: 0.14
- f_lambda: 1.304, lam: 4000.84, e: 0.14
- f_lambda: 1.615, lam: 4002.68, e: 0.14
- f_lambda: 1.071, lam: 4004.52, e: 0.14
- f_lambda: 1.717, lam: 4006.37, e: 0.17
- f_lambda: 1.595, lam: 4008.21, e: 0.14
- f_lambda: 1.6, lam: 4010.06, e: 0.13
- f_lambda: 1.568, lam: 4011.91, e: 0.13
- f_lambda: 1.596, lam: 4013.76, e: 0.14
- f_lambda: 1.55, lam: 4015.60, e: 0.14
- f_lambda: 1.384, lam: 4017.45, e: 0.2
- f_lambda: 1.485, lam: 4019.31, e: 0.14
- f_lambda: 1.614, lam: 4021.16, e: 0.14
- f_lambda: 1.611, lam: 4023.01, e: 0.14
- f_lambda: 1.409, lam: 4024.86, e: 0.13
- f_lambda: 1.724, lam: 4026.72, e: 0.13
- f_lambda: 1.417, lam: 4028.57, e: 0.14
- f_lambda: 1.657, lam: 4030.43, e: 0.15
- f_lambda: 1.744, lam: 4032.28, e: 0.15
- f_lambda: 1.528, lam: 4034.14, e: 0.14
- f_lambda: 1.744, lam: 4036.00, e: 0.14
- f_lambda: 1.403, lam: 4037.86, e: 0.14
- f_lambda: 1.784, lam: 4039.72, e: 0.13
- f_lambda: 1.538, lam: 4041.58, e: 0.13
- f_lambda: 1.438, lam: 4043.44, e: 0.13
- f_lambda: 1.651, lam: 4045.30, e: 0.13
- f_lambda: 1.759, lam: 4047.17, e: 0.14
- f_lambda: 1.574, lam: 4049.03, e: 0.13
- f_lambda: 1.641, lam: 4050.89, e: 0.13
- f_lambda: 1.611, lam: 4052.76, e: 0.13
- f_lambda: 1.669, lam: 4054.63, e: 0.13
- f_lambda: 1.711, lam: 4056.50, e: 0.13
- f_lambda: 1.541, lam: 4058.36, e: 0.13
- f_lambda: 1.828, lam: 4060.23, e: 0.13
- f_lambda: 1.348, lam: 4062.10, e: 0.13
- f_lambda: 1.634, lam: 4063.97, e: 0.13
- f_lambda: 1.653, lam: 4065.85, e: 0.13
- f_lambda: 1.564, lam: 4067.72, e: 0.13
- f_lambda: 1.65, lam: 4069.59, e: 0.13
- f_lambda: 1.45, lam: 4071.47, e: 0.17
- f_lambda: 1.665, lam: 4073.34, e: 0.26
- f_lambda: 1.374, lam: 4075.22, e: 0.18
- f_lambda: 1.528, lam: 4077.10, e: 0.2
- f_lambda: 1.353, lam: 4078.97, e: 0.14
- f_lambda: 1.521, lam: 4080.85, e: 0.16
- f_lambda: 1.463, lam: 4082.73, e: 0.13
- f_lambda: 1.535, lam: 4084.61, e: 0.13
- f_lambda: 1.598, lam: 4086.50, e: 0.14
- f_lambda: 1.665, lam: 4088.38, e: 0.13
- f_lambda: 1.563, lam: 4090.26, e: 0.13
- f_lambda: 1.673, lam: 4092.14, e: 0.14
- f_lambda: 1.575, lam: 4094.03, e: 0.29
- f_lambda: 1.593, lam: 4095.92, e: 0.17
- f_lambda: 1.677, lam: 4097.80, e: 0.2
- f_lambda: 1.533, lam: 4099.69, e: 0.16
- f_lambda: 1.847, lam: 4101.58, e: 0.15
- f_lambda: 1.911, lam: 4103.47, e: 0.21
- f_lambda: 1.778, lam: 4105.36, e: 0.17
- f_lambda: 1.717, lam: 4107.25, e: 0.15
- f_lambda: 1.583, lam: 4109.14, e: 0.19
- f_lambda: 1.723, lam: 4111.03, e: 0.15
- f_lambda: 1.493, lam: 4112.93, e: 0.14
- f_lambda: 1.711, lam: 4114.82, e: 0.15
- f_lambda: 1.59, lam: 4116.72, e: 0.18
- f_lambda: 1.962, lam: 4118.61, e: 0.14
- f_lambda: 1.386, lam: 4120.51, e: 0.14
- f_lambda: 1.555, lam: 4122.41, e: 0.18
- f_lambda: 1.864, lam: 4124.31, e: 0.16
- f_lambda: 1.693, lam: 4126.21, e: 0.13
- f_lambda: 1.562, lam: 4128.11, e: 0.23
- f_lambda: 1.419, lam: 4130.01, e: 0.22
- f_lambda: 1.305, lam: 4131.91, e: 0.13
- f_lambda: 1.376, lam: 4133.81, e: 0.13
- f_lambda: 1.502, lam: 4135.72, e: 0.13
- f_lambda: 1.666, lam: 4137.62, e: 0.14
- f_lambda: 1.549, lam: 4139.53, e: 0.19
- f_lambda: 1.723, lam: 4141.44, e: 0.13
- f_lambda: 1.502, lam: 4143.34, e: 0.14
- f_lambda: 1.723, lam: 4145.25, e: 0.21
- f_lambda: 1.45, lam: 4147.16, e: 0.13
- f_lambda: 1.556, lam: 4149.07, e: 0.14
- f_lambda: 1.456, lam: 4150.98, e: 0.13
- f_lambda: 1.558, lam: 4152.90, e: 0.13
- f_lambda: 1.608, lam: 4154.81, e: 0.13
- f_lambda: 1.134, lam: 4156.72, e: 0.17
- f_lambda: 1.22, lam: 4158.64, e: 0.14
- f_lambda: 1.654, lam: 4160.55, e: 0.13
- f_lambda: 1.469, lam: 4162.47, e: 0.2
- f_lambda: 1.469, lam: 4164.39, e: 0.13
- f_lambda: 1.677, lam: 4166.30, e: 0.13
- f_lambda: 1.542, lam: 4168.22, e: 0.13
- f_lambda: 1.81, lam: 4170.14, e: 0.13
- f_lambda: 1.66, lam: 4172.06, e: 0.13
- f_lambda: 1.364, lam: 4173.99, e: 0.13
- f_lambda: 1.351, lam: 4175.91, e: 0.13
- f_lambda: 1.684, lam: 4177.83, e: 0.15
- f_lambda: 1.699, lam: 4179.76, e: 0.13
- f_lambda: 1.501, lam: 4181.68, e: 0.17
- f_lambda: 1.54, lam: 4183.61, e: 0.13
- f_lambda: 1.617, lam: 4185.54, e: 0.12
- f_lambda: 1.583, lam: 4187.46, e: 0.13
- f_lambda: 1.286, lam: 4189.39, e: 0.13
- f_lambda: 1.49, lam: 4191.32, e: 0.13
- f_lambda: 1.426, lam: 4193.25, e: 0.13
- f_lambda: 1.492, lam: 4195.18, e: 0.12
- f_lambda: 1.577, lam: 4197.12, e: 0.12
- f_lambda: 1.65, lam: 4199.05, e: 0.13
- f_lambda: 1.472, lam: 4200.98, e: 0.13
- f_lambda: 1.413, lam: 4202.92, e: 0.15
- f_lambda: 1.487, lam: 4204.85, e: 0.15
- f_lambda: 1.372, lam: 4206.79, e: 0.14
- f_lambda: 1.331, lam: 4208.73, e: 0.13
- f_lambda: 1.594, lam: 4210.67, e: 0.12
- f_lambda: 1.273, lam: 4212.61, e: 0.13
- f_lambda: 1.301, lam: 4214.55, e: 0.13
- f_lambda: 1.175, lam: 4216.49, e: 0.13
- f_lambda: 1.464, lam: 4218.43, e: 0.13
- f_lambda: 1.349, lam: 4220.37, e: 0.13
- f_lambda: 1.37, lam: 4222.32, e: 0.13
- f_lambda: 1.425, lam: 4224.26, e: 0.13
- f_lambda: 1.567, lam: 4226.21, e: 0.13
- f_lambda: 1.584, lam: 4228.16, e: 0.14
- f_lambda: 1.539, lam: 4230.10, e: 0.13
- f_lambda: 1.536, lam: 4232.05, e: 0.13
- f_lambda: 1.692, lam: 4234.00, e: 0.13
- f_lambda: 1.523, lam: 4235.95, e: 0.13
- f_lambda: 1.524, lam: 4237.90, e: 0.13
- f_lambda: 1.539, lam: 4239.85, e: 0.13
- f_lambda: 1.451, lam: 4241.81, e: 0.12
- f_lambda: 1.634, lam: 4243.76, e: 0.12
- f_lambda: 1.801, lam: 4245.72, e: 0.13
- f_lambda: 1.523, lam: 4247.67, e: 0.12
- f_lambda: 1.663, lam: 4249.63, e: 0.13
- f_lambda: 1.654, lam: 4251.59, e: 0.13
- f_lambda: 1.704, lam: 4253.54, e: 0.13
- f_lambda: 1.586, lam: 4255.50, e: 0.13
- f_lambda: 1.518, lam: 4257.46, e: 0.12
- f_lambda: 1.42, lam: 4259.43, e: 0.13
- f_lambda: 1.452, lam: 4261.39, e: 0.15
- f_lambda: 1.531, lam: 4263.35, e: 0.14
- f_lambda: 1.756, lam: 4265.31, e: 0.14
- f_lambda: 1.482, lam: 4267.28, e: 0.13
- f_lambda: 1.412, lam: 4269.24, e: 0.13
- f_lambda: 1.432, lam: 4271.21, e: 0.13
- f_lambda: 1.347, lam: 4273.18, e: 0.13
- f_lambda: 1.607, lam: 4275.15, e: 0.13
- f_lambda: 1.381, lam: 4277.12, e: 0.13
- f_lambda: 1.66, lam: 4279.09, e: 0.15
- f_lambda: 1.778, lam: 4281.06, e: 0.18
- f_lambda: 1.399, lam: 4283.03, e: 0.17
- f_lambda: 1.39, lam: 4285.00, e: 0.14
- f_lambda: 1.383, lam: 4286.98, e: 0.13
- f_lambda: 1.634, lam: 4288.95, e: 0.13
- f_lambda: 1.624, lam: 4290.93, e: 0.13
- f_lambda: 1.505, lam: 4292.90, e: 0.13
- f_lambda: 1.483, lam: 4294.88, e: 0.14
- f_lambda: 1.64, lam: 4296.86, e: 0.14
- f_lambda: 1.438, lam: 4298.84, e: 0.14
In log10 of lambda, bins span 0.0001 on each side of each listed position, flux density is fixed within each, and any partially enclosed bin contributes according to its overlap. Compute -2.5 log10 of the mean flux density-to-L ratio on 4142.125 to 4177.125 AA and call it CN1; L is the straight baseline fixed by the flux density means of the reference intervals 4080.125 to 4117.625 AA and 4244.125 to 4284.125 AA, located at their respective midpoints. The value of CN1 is 0.06 mag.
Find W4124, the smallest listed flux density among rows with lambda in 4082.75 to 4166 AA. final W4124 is 1.134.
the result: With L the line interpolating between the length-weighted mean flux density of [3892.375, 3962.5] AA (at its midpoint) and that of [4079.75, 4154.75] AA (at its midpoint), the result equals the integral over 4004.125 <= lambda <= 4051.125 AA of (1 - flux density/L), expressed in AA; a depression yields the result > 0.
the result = 2.2 AA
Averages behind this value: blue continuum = 1.71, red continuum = 1.6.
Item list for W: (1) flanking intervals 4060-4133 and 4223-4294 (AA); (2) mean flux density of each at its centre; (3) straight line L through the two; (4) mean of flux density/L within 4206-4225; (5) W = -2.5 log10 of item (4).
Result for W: 0.15 mag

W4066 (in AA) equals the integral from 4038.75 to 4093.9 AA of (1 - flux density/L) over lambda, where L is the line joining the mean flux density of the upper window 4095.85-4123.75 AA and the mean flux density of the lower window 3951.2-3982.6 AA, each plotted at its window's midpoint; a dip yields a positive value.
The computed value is 2.7 AA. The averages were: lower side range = 1.65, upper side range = 1.68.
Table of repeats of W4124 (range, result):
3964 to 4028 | 1.071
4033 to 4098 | 1.348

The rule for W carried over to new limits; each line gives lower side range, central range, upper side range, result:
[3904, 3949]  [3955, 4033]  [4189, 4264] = 0.05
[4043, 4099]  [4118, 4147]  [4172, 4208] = -0.02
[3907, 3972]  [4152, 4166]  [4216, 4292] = 0.09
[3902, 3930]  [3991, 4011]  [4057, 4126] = 0.11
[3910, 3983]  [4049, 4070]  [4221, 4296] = 0.01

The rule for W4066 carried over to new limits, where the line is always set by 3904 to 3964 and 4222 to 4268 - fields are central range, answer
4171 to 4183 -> 0.4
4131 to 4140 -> 0.8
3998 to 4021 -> 2.3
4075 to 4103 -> 1.1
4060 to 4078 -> 1.0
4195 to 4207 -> 0.6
